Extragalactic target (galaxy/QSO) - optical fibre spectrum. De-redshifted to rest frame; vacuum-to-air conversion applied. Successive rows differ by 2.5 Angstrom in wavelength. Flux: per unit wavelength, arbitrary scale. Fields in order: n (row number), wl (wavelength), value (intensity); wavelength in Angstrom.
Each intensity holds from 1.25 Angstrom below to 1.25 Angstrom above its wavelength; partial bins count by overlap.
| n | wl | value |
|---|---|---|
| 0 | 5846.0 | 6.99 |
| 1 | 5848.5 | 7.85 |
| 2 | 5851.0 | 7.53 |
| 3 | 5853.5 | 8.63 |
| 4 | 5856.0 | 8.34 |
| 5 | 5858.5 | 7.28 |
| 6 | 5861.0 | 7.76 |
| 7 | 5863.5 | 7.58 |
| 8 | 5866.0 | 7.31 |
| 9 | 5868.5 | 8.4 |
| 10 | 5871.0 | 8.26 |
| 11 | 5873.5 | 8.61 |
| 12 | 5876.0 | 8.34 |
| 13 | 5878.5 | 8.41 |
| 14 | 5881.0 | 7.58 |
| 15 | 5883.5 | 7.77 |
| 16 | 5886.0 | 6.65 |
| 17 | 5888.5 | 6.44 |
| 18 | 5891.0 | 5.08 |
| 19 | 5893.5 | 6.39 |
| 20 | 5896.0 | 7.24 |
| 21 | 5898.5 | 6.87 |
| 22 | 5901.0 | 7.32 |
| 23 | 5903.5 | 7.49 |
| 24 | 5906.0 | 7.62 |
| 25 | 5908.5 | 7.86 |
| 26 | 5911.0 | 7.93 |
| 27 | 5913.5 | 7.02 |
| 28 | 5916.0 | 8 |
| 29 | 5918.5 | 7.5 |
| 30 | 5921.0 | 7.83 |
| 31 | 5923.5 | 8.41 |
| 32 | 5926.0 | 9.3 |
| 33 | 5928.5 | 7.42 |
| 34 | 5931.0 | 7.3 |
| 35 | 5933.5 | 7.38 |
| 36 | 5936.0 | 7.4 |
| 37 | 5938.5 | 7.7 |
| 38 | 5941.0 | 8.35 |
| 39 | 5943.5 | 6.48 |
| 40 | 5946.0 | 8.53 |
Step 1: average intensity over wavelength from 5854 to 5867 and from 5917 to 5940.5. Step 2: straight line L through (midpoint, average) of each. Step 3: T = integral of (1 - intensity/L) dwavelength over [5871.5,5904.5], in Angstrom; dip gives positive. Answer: 2.1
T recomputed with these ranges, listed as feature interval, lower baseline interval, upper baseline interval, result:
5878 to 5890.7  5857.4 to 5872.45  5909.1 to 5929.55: 1.1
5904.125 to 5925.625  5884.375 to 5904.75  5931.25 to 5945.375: -2.3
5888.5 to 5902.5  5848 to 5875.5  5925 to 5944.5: 2.2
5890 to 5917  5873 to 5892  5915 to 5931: 1.8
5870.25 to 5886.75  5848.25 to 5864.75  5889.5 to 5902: -1.9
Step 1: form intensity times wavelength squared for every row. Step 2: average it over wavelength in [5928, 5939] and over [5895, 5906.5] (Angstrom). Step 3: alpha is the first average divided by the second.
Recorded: 1.03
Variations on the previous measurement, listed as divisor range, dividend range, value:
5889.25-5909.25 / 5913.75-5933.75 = 1.14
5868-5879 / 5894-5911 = 0.89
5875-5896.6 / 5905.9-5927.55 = 1.13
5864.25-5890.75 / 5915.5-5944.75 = 1.03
